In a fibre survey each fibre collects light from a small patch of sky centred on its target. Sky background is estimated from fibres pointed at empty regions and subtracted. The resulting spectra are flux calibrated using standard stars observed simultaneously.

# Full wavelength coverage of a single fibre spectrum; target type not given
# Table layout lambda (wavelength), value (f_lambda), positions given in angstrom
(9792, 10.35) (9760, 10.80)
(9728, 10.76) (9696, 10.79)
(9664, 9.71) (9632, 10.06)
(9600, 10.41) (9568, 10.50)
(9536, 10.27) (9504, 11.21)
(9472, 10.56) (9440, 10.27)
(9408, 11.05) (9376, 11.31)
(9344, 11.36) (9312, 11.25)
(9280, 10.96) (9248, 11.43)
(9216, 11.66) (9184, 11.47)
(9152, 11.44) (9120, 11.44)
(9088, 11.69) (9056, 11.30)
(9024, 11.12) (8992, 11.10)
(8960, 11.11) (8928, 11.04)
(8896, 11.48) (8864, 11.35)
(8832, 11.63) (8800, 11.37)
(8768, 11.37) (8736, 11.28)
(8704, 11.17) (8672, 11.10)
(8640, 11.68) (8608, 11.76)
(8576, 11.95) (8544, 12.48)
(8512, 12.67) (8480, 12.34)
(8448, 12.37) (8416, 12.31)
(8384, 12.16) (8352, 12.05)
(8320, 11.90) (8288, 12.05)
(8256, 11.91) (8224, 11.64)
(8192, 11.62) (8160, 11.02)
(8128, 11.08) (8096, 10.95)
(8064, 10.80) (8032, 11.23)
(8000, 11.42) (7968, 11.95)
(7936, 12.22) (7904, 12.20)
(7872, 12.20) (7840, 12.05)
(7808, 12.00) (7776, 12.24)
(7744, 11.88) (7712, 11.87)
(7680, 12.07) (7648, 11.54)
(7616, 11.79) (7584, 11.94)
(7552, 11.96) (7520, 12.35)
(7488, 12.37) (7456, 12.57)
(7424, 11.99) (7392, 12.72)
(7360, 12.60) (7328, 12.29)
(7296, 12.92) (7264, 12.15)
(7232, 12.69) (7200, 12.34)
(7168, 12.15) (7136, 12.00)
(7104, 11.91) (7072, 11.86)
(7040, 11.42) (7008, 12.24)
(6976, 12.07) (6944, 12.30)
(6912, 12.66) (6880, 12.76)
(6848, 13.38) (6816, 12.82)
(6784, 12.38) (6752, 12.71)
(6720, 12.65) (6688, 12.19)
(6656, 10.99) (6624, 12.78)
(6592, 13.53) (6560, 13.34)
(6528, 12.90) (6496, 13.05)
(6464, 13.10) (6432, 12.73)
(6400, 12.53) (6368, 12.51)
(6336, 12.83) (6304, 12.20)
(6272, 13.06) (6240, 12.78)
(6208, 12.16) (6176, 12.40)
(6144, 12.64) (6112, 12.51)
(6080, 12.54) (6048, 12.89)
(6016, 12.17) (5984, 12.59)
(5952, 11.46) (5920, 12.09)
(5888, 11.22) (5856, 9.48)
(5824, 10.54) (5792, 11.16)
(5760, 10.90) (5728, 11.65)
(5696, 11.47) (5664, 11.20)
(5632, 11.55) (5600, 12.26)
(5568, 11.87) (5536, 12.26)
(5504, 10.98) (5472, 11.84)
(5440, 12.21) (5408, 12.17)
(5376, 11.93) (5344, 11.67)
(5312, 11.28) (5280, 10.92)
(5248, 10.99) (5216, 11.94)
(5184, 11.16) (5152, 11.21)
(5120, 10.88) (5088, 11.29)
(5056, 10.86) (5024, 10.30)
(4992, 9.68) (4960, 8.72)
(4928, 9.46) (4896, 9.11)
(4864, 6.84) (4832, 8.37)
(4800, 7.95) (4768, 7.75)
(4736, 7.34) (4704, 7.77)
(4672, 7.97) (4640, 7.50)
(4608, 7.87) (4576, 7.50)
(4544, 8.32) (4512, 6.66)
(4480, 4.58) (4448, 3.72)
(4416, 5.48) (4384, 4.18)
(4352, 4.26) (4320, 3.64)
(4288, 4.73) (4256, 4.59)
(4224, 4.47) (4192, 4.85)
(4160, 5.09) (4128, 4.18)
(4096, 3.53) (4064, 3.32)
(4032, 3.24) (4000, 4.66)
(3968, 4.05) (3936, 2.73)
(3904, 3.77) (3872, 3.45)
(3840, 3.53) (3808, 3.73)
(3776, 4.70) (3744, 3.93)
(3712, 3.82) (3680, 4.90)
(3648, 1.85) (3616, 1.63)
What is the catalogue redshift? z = 0.130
